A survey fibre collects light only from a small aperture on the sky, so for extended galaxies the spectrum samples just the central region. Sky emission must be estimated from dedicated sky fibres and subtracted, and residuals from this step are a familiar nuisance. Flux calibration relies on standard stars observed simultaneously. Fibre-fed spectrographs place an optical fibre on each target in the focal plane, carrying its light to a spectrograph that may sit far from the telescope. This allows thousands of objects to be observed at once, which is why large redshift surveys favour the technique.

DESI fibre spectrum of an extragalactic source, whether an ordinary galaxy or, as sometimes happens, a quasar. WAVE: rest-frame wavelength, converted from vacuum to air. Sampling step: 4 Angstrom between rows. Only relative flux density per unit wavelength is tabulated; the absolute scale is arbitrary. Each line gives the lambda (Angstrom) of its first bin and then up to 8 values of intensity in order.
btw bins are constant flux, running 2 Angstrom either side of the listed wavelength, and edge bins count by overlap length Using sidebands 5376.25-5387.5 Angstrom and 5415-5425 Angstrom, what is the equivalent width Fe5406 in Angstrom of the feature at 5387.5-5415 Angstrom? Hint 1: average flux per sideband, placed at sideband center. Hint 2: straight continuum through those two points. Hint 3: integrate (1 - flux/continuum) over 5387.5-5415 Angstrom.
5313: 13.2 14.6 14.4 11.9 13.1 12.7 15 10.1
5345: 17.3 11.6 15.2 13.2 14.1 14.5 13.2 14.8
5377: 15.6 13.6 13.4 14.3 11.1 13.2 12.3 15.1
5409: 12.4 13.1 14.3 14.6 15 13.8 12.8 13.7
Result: 2.42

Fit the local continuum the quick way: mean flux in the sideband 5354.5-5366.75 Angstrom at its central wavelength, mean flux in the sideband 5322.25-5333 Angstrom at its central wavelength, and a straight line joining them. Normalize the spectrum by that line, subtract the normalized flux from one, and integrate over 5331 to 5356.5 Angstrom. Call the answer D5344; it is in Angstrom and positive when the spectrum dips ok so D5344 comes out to -0.6 Angstrom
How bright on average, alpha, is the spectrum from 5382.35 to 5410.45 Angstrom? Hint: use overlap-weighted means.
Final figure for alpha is 13.1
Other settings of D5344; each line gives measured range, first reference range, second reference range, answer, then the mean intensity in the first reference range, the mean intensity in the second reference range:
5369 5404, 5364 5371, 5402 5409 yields 0.7 Angstrom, 13.8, 13.9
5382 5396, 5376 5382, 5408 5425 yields 1.4 Angstrom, 14.6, 13.8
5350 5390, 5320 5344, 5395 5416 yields -3.0 Angstrom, 13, 13.3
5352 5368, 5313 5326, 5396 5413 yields -0.8 Angstrom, 13.7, 13.2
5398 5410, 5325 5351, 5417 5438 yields 0.4 Angstrom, 13.2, 14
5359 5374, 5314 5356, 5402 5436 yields -0.5 Angstrom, 13.6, 13.8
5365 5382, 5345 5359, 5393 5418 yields -0.9 Angstrom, 13.9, 13.2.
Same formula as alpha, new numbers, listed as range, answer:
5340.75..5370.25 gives 13.9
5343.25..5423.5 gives 13.8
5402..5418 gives 13.6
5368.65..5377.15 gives 14.6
